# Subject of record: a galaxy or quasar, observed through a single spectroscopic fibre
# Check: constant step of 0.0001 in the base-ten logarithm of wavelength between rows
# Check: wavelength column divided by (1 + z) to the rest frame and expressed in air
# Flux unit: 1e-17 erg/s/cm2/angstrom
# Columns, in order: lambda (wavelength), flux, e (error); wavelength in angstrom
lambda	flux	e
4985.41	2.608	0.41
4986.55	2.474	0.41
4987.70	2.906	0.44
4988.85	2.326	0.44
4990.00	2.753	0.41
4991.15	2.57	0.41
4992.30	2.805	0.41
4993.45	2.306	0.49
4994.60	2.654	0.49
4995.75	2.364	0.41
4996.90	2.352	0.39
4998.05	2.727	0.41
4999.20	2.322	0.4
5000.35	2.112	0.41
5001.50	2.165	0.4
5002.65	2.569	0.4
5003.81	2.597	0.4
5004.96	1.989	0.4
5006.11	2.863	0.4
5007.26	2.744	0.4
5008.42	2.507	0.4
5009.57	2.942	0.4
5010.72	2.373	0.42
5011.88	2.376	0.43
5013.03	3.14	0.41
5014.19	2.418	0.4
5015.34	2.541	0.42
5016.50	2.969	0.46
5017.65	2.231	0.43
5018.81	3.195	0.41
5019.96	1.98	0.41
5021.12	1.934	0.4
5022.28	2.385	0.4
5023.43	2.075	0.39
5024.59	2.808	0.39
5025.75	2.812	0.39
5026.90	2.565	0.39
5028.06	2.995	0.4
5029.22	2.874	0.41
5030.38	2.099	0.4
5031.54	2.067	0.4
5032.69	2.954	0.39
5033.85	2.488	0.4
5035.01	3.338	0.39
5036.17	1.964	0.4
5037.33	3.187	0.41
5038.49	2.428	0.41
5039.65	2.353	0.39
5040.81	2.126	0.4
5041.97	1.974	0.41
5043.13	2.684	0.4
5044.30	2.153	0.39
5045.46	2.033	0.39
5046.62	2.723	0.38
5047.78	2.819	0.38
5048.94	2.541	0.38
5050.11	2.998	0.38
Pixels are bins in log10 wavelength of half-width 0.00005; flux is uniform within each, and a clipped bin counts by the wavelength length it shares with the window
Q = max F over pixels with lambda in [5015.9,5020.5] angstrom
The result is 3.195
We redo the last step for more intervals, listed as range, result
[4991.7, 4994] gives 2.805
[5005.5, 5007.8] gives 2.863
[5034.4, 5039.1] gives 3.338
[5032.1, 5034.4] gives 2.954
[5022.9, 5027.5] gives 2.812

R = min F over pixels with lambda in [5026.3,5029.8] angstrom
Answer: 2.565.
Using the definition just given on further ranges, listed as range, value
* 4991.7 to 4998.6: 2.306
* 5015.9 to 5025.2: 1.934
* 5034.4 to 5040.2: 1.964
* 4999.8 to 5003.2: 2.112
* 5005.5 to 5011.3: 2.373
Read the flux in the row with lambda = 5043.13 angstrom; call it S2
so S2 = 2.684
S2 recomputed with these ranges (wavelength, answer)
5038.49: 2.428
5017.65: 2.231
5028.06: 2.995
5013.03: 3.14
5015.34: 2.541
